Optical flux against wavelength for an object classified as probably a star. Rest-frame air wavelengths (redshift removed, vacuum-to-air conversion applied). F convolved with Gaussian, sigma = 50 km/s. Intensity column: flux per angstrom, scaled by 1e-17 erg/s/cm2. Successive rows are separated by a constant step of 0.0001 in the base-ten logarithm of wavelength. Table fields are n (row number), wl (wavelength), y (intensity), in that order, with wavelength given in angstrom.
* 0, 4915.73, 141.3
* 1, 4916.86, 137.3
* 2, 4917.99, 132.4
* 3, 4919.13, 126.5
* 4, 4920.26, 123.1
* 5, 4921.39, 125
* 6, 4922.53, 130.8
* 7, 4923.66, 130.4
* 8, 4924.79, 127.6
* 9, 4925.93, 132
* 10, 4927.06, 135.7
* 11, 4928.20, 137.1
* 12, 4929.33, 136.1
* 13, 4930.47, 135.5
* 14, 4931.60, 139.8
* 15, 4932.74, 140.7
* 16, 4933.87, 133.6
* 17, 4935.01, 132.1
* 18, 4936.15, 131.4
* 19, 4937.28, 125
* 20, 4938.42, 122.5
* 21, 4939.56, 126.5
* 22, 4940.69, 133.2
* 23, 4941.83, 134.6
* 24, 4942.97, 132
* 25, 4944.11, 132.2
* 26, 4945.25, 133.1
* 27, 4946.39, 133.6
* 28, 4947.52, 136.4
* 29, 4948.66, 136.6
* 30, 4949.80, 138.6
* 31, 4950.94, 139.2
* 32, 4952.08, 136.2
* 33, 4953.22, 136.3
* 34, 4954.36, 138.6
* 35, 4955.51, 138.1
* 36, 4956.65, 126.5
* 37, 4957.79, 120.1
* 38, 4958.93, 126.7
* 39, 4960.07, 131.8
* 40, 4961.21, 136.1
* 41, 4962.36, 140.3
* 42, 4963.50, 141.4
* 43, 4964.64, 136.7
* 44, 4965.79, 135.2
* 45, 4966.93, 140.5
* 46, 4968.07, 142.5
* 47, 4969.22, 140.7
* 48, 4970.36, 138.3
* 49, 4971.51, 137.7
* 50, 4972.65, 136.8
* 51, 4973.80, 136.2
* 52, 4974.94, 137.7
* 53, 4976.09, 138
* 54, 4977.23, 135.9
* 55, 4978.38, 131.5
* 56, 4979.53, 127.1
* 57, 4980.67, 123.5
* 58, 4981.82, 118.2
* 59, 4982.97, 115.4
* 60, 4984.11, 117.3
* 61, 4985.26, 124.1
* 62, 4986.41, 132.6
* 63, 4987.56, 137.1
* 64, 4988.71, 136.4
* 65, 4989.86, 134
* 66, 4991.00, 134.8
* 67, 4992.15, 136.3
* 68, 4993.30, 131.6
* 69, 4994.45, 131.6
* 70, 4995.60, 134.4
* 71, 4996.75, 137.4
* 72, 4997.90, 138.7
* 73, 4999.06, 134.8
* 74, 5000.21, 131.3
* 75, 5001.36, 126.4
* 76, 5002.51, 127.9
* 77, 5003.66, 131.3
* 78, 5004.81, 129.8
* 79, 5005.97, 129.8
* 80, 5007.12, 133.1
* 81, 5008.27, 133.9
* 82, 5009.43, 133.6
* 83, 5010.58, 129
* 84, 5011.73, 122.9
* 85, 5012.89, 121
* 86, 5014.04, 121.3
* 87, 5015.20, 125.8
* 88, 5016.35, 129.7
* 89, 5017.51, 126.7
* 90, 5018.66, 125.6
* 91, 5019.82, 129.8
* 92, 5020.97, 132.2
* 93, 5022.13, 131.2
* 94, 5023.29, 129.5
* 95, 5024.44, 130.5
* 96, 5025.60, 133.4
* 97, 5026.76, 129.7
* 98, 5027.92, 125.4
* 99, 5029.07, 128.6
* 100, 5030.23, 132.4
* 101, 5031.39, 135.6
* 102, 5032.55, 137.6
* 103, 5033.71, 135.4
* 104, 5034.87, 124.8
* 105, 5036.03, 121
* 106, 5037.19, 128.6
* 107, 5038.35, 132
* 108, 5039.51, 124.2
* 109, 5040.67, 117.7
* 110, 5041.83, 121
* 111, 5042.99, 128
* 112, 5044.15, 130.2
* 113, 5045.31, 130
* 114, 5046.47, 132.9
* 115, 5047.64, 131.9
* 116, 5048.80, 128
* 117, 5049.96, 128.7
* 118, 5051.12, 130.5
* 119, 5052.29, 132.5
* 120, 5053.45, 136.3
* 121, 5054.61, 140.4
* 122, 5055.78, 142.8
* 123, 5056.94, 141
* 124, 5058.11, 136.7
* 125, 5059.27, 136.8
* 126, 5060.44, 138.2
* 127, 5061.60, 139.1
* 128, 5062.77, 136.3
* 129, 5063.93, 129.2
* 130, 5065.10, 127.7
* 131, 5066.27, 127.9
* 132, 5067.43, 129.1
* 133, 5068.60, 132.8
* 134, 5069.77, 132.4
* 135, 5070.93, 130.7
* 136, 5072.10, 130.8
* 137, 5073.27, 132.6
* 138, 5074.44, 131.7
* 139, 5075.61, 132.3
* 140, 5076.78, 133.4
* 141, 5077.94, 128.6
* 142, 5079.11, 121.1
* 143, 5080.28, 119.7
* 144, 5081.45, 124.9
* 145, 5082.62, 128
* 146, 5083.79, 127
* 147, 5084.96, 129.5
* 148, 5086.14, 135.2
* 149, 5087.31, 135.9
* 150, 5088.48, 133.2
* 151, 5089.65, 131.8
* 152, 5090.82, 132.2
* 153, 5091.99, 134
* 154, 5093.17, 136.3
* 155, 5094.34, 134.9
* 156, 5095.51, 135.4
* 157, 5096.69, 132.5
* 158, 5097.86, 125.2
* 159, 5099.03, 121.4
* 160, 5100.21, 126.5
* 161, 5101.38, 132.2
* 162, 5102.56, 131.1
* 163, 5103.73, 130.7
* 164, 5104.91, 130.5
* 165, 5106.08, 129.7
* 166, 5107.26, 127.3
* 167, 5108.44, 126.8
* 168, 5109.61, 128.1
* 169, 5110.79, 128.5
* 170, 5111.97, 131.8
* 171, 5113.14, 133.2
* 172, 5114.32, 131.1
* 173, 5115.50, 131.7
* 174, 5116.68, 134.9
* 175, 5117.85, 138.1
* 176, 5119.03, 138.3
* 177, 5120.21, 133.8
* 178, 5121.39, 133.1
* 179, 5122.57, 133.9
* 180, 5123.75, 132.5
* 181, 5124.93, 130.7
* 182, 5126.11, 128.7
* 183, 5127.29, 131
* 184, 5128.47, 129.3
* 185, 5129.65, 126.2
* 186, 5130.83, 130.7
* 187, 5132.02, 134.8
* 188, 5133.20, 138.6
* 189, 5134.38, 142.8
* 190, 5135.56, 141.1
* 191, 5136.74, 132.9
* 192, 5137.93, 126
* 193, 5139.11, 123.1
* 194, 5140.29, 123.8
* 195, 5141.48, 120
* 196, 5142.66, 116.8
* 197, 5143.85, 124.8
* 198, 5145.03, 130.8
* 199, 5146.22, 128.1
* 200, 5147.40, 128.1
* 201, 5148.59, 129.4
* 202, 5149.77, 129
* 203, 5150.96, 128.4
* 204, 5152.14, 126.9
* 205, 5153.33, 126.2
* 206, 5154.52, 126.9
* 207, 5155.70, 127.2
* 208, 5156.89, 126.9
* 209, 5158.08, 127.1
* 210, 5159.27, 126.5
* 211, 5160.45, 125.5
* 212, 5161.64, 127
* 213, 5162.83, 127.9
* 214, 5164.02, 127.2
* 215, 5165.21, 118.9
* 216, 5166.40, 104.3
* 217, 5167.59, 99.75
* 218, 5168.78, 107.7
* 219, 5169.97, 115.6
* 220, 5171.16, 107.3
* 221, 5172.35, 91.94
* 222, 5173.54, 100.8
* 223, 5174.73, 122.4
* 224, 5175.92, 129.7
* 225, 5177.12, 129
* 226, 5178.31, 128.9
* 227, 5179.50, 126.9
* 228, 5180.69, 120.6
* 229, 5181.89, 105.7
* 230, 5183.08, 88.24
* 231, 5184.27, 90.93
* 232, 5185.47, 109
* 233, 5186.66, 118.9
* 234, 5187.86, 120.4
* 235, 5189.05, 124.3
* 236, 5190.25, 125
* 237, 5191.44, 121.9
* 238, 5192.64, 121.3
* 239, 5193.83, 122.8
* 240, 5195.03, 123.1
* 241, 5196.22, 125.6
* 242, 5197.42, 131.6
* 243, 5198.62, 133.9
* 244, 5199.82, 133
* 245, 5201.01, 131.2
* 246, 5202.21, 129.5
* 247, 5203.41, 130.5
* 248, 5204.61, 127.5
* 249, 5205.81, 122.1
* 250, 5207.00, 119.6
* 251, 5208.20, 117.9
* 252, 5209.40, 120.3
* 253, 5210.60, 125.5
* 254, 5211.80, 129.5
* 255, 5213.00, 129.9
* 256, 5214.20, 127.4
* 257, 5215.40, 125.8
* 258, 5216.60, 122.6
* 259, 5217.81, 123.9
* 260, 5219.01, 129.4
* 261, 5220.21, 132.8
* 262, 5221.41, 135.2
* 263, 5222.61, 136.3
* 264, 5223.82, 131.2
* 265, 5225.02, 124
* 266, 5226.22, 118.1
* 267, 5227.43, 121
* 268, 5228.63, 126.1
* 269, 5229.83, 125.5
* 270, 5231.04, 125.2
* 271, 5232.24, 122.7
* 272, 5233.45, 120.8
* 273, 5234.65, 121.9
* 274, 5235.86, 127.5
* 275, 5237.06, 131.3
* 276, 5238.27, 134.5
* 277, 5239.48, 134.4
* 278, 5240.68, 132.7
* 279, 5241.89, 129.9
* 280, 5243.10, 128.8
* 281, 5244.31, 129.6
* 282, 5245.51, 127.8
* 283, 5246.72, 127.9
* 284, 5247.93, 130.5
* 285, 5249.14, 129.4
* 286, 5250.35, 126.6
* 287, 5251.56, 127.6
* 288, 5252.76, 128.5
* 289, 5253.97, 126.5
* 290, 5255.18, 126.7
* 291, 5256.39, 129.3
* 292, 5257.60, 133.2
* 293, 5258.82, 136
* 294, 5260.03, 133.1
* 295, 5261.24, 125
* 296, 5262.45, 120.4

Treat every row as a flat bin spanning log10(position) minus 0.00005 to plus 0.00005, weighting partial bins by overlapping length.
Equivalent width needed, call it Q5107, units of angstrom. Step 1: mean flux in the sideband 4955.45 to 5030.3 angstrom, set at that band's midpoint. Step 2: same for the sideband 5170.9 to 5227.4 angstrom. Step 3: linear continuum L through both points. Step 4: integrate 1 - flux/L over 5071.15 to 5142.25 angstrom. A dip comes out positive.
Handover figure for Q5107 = -2.5 angstrom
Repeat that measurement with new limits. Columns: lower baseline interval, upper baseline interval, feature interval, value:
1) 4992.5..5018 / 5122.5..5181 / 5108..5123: -0.8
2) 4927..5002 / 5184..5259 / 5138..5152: 0.3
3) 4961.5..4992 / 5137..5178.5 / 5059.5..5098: -1.4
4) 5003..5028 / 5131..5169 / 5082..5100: -0.6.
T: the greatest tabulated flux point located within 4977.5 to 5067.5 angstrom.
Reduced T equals 142.8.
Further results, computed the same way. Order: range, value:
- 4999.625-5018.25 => 133.9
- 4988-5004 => 138.7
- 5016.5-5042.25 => 137.6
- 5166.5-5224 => 136.3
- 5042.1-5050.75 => 132.9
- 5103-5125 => 138.3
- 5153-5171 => 127.9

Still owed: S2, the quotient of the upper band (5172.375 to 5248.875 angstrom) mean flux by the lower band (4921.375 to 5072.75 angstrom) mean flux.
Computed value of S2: 0.9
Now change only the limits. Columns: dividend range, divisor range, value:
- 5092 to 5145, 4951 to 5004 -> 0.98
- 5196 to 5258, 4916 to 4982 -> 0.96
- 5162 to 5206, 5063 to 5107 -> 0.91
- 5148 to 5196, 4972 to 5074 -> 0.91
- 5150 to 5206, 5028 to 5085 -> 0.92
